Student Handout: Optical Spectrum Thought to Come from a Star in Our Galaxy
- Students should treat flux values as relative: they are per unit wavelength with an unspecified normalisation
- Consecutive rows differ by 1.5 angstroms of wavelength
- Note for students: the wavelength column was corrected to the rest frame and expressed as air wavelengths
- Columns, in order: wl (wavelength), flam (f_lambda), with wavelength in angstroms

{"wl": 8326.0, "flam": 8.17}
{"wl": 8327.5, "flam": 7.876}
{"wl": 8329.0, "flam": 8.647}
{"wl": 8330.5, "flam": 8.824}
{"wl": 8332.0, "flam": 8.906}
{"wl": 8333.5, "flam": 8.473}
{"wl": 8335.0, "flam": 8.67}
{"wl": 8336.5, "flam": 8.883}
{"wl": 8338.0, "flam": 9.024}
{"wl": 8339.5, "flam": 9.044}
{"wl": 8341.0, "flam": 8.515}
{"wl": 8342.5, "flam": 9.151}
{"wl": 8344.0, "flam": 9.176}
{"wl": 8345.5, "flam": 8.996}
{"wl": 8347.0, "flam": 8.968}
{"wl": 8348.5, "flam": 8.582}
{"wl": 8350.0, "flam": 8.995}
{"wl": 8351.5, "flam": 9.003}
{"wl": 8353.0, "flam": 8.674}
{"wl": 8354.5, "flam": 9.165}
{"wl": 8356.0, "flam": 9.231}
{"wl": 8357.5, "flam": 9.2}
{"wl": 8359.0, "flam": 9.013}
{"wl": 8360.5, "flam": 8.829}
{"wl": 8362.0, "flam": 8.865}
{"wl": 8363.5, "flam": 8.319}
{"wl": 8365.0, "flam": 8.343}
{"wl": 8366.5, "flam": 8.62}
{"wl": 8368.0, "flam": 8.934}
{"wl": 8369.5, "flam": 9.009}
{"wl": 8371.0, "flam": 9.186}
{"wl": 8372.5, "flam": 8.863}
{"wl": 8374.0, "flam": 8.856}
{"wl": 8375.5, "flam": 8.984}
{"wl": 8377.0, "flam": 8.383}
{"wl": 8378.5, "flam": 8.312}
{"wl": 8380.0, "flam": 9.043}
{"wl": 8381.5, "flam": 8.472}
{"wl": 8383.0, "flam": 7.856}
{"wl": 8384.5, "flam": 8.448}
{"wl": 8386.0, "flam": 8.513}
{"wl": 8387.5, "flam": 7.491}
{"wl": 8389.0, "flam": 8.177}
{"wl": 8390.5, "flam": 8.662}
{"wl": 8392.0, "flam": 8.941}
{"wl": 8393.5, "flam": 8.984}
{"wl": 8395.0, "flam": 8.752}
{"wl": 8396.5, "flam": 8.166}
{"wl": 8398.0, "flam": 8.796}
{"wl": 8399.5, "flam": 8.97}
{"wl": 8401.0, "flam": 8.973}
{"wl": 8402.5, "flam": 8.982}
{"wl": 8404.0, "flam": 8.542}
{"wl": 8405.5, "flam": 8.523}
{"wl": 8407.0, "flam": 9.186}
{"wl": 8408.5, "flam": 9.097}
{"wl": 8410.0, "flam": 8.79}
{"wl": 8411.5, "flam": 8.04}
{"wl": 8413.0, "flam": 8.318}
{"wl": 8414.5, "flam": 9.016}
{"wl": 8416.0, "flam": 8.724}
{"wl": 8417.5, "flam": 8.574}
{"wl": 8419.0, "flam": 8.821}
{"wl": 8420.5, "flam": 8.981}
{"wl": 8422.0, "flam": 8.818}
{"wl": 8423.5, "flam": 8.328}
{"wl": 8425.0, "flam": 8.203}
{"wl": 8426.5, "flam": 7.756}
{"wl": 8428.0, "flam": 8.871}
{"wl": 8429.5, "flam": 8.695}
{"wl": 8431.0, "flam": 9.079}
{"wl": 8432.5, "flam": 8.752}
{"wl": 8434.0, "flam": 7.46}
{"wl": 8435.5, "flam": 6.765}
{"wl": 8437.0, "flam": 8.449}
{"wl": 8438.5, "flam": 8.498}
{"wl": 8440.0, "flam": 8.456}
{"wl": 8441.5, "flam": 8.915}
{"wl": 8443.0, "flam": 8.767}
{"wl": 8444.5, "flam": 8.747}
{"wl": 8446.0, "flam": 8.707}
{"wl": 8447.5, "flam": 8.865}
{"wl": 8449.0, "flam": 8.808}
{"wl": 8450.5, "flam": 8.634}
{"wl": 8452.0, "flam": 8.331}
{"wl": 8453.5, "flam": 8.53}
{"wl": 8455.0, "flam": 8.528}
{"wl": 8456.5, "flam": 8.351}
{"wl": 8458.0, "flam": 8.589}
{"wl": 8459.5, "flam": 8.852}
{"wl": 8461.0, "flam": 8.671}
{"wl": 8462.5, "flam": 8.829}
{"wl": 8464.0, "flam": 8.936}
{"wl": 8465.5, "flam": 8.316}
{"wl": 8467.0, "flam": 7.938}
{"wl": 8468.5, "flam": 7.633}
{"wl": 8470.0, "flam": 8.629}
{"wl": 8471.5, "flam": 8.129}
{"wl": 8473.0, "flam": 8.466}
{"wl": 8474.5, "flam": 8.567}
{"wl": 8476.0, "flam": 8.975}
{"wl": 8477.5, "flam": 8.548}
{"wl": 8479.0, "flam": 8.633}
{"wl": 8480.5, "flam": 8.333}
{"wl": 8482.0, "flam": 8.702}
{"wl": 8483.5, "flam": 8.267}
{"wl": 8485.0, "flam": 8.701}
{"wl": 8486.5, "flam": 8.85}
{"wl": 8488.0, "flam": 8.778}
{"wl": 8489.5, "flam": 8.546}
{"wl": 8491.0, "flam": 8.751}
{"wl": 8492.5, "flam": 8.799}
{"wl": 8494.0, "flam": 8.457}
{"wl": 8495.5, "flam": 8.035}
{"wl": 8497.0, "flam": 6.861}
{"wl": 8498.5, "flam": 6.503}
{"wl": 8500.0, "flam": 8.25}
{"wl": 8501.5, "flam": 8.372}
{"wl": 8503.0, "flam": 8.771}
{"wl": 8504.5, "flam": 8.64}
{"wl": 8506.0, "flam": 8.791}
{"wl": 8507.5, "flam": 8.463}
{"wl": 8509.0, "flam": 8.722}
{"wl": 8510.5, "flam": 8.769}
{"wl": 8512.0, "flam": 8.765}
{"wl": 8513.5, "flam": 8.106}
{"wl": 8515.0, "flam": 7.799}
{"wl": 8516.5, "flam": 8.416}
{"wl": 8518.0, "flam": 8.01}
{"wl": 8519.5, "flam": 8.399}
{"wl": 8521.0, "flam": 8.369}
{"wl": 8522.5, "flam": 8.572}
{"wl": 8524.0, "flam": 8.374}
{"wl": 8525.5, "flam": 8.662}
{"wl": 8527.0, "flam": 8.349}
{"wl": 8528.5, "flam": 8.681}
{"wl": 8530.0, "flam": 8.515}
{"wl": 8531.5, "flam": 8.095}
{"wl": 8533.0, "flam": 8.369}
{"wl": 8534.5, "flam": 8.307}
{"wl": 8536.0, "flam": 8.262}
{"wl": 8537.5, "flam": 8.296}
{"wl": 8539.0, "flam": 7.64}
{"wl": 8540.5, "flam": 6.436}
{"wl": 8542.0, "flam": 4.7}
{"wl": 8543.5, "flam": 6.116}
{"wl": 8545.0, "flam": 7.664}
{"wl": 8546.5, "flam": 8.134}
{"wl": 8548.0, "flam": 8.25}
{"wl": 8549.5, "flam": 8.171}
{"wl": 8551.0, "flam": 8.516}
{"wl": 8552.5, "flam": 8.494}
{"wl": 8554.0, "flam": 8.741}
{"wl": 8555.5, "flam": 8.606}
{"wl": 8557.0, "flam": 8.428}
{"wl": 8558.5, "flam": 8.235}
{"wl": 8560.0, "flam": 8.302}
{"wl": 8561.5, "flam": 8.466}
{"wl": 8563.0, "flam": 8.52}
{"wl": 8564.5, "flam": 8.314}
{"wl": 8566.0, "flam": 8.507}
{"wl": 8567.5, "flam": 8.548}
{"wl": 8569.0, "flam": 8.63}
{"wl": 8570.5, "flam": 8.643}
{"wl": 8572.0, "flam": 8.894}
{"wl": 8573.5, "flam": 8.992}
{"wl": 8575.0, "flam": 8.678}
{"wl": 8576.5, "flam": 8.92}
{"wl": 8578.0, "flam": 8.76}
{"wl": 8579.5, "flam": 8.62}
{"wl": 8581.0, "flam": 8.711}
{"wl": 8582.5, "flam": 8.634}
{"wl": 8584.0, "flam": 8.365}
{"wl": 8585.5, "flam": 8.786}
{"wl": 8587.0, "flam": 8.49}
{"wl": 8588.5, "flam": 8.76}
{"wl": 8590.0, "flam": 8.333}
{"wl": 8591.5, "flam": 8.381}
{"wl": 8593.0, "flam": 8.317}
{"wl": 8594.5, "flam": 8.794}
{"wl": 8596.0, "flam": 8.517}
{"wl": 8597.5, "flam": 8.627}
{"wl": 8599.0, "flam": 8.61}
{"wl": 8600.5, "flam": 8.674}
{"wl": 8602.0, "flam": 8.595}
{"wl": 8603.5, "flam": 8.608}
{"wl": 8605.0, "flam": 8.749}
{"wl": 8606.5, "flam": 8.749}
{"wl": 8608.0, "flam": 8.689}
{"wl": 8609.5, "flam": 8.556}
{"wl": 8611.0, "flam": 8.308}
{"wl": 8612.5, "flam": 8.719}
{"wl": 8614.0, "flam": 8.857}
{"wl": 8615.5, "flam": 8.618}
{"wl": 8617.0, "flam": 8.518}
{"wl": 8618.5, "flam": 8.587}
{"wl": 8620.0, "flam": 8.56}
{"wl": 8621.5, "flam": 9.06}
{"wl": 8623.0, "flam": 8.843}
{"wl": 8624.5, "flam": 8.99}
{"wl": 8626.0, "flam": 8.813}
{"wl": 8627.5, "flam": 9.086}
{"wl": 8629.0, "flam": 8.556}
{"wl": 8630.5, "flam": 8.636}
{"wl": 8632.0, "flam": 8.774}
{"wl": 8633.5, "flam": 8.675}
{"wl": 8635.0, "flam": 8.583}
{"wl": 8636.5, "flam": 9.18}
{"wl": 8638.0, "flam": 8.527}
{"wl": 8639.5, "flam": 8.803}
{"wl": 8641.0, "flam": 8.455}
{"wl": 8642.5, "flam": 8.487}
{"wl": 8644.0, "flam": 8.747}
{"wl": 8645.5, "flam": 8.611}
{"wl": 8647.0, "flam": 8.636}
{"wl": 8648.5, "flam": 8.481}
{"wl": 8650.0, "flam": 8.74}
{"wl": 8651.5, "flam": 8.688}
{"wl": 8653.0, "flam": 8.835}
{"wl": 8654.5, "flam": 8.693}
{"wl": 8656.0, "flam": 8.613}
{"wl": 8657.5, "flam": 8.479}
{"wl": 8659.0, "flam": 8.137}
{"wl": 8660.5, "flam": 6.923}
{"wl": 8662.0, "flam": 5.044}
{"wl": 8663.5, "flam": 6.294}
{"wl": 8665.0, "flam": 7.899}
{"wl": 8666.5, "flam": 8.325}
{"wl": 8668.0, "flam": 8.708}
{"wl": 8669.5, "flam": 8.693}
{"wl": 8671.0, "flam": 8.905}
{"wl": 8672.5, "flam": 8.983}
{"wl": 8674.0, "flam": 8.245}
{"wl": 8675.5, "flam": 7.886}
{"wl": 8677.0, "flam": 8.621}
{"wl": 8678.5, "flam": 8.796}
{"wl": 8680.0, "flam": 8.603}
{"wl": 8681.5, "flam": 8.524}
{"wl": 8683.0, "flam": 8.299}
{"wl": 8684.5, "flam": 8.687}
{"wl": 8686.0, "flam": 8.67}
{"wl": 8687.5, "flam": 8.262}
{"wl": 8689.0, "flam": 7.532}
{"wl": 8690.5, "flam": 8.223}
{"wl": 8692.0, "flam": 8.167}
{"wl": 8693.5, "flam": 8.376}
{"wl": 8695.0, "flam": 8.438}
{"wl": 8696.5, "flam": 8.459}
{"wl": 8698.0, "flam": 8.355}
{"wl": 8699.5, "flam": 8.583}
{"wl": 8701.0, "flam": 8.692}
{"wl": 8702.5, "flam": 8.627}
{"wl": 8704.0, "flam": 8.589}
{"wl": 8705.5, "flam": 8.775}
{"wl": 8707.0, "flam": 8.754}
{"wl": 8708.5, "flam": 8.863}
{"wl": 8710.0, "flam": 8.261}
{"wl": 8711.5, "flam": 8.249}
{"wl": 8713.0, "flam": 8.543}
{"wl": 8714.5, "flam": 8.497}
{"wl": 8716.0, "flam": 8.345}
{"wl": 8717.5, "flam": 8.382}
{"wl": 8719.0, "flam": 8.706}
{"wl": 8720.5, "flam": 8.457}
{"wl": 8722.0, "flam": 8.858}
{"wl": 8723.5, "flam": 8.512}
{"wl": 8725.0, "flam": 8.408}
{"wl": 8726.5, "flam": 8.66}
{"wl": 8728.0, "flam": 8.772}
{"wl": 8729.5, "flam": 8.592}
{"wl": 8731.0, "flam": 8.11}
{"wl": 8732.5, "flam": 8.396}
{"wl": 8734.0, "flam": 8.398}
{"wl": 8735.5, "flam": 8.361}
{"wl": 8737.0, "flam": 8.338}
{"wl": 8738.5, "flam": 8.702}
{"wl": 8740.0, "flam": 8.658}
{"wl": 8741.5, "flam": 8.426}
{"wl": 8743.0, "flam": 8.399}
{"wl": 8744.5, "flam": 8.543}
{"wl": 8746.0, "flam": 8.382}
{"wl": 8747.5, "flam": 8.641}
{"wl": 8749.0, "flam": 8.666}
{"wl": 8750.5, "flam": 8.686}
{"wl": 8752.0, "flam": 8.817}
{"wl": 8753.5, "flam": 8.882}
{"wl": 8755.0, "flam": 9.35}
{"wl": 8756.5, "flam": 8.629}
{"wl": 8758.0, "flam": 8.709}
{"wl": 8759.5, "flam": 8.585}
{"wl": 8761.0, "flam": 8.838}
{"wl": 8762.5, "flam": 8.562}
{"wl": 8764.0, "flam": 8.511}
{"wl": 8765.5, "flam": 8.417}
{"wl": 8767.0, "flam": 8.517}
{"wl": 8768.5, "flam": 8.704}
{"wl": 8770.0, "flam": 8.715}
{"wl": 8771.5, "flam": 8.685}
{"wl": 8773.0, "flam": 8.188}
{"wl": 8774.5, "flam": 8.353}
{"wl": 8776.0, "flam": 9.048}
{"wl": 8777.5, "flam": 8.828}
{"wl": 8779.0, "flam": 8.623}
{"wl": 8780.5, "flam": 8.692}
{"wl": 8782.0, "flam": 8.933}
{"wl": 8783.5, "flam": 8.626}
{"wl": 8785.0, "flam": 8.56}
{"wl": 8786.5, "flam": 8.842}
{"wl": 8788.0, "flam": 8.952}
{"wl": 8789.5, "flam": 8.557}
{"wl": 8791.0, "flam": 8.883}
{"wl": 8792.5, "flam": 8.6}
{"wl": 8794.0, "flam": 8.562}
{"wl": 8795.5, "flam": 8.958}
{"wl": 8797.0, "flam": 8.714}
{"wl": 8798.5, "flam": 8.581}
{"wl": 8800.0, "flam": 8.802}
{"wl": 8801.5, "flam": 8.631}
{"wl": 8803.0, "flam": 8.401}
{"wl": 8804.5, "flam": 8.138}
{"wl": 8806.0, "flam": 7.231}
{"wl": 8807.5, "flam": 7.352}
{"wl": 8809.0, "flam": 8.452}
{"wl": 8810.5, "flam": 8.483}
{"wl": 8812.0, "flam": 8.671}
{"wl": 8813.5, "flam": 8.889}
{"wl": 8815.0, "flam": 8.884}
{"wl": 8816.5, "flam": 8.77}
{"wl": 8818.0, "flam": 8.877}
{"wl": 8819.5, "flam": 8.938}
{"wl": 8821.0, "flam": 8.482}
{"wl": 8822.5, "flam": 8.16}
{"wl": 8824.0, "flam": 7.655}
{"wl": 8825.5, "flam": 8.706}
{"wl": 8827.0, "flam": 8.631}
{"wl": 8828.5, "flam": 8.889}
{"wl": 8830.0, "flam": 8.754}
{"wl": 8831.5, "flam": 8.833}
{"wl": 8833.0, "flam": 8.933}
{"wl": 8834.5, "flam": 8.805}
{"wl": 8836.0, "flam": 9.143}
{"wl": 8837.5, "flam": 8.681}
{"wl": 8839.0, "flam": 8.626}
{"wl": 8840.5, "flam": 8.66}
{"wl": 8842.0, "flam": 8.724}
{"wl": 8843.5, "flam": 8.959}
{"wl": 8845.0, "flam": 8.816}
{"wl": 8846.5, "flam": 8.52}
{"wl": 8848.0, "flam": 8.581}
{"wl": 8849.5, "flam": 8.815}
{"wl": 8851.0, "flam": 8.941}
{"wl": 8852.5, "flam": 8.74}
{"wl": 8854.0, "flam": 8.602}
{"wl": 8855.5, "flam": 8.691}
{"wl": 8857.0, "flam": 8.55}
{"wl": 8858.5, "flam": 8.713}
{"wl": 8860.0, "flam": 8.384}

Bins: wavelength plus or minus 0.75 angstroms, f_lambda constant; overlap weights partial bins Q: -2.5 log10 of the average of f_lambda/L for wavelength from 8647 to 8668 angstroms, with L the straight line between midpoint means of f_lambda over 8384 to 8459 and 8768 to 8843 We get 0.08 mag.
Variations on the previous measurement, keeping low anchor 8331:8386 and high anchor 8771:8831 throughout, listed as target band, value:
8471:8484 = 0.03 mag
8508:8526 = 0.04 mag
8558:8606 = 0.01 mag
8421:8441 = 0.05 mag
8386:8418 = 0.02 mag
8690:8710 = 0.01 mag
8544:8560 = 0.05 mag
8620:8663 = 0.02 mag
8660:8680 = 0.09 mag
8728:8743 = 0.02 mag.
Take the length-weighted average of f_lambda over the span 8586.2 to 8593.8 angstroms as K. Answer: 8.46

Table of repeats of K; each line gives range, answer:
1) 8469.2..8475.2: 8.44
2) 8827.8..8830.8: 8.82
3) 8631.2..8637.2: 8.8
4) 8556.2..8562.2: 8.36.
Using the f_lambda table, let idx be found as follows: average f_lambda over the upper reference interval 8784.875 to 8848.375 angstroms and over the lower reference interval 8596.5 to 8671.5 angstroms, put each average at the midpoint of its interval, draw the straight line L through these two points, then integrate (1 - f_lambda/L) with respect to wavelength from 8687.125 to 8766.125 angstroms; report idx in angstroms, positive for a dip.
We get 0.3 angstroms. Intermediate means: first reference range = 8.5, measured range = 8.53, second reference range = 8.61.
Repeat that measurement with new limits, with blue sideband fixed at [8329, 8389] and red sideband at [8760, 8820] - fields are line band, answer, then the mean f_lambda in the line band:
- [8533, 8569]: 2.8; 8.01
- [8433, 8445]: 0.6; 8.26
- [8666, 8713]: 0.8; 8.49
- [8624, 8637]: -0.2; 8.8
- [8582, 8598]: 0.2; 8.54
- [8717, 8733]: 0.2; 8.54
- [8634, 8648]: 0.0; 8.67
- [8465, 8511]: 1.7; 8.39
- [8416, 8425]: 0.1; 8.66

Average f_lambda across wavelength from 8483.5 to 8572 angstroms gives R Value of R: 8.24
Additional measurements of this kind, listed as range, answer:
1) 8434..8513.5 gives 8.45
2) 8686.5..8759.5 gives 8.52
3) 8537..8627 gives 8.42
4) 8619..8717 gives 8.45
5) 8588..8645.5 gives 8.67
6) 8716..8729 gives 8.58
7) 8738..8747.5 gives 8.52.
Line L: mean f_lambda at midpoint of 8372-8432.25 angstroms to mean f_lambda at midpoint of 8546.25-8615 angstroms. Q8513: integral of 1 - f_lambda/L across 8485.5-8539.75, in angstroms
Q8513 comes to 1.57 angstroms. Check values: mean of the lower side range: 8.62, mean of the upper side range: 8.57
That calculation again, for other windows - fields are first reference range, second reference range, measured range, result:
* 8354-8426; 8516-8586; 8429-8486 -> 0.09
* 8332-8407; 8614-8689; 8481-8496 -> 0.06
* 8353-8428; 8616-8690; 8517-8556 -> 2.37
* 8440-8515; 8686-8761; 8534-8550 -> 2.01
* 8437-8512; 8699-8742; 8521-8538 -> 0.20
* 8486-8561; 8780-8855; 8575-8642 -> -2.87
